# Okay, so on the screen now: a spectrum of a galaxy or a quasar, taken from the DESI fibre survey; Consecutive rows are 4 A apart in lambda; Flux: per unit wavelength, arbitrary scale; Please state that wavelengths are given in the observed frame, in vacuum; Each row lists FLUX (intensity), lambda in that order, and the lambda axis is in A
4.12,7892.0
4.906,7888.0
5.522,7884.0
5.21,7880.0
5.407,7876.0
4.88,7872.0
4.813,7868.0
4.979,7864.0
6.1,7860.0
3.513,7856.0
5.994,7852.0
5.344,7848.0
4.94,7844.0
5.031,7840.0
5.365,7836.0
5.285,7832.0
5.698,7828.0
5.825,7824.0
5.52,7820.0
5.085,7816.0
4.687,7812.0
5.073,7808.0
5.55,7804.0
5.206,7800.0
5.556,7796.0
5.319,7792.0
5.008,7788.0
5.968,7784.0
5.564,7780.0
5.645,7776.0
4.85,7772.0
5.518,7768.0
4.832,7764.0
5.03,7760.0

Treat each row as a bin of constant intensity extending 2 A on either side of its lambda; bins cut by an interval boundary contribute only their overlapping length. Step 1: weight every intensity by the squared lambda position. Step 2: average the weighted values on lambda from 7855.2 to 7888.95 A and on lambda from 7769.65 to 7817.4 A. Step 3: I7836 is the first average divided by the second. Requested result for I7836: 0.98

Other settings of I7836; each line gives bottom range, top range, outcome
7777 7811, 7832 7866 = 0.97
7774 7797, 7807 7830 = 0.98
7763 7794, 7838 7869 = 0.97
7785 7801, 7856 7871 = 0.96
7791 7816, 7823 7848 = 1.03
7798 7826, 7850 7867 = 0.98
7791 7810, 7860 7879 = 0.98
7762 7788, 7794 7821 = 0.98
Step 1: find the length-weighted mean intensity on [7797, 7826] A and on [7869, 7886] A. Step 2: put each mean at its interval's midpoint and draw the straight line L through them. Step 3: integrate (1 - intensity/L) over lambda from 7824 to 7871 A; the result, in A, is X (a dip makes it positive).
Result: 0.4 A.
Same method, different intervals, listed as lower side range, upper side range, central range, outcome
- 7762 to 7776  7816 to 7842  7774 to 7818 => -0.5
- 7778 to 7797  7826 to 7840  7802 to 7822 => 0.9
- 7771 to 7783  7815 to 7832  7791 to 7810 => 0.5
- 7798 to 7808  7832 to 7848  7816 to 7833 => -1.0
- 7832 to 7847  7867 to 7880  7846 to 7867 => -0.2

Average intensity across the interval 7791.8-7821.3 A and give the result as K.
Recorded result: 5.24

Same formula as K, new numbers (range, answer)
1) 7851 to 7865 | 5.1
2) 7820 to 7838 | 5.54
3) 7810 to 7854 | 5.34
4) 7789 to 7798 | 5.39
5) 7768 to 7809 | 5.39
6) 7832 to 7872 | 5.12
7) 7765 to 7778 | 5.3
